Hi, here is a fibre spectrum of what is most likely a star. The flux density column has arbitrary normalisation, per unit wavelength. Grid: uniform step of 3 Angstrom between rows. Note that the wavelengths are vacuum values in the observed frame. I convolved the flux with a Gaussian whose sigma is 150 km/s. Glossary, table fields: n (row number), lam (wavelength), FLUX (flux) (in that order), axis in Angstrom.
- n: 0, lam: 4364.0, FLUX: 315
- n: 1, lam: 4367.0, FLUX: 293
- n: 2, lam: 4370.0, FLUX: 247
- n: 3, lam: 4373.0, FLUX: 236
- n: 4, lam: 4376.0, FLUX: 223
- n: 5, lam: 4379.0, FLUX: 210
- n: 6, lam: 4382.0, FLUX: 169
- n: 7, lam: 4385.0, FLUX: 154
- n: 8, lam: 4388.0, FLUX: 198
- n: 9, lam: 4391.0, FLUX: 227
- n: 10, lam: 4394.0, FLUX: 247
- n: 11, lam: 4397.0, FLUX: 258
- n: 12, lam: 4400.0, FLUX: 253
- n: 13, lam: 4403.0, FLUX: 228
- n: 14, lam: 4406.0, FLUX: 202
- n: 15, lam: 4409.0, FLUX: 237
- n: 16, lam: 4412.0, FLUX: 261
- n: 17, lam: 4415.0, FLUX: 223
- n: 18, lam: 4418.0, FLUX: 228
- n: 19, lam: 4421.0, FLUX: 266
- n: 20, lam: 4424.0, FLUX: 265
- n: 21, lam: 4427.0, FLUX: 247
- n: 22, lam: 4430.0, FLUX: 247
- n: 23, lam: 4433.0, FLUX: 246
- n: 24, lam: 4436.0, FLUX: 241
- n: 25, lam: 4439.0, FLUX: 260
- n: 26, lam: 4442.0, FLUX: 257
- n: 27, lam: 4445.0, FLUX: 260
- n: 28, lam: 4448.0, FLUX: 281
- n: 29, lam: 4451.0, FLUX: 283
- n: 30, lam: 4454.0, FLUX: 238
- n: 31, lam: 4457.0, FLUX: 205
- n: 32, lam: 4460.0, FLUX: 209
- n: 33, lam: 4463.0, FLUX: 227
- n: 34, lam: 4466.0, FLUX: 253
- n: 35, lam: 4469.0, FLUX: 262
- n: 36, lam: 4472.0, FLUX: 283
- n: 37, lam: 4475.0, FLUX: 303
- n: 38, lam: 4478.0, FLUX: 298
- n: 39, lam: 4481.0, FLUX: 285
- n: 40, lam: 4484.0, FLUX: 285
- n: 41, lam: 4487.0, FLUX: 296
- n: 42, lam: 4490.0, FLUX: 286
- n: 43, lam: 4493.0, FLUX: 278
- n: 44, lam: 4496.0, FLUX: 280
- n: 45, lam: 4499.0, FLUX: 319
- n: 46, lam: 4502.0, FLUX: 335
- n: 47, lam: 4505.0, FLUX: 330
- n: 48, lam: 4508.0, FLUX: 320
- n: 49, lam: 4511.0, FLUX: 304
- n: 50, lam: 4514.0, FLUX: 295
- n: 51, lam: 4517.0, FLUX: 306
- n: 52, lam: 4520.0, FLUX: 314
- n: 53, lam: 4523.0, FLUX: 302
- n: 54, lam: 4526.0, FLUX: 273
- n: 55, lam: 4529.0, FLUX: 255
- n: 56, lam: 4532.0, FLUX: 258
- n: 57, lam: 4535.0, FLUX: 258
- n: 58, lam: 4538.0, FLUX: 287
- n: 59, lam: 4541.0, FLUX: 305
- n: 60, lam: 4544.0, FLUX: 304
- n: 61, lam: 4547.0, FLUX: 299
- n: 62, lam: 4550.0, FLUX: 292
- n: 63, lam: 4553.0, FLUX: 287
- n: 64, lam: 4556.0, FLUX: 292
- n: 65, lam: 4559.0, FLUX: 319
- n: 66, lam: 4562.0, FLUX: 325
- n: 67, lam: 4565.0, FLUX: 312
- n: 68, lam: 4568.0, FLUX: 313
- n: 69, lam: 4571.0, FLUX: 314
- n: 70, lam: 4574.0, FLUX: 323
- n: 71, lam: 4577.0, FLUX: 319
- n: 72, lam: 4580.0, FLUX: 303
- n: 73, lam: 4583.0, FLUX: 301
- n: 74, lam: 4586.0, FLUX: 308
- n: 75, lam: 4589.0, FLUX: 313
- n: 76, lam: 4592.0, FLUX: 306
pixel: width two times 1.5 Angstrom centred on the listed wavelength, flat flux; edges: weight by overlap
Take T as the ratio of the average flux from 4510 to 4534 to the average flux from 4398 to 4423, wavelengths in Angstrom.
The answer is 1.21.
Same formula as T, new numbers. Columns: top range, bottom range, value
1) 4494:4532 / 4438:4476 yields 1.18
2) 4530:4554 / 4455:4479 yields 1.13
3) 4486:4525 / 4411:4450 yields 1.21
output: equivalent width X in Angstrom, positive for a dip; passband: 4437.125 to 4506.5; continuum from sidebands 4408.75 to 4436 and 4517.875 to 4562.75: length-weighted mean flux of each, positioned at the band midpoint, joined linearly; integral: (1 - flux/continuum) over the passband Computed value -2.2 Angstrom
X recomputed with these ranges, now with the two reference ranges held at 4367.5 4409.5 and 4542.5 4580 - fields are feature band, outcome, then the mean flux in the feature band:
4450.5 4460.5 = 0.9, 231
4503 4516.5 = -1.5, 313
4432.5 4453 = -1.0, 261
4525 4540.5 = 1.3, 268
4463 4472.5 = 0.1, 258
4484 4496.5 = -0.6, 285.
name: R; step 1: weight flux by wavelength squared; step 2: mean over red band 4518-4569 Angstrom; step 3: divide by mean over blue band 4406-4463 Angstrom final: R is 1.3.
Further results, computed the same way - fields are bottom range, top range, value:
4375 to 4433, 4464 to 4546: 1.33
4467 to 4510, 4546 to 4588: 1.07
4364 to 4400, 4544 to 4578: 1.46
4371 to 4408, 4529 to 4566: 1.44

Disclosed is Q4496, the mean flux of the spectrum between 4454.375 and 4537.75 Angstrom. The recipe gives 282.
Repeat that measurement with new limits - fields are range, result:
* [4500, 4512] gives 323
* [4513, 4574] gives 296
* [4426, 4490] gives 261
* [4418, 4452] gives 258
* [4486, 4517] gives 305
